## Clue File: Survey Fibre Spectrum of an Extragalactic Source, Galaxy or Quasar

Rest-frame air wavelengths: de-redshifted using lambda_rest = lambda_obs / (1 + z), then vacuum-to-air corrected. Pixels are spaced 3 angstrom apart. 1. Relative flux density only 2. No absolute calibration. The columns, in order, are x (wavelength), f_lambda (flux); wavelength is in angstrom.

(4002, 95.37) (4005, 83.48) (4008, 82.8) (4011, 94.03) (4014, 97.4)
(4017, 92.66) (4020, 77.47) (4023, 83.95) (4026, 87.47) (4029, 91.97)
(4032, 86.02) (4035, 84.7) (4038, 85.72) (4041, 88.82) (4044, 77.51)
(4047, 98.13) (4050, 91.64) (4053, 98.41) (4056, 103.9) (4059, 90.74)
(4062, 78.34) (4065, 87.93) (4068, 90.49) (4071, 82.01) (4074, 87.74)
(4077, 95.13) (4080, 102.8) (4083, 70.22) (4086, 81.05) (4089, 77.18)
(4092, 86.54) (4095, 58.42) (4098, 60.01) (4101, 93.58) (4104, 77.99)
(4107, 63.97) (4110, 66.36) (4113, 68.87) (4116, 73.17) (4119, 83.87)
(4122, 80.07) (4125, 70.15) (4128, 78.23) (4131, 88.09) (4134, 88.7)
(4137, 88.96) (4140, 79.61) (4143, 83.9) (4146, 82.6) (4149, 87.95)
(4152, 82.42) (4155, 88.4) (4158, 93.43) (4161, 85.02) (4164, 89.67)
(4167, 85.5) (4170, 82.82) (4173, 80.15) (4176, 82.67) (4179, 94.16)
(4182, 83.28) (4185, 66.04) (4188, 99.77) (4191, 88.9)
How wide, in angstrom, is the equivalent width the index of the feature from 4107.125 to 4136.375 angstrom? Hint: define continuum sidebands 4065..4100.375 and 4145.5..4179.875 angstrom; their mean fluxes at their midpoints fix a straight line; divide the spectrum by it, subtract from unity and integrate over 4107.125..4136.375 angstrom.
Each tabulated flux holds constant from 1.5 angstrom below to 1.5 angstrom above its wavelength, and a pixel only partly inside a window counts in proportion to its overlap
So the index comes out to 2.34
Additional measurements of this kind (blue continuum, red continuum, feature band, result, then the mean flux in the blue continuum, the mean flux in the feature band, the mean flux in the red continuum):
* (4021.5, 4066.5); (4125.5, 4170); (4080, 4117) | 5.5 angstrom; 89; 74.3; 85.4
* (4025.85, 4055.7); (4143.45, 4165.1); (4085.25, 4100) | 2.6 angstrom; 89.7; 72.9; 86.9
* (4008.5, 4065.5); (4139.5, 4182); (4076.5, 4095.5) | 1.2 angstrom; 89.2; 82.1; 85.7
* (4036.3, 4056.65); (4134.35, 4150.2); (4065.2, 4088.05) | 0.6 angstrom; 91.5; 86.9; 84.8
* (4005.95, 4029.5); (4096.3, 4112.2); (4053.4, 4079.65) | -3.8 angstrom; 88.2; 90.5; 72.1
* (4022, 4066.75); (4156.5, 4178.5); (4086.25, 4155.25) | 6.8 angstrom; 89.1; 78.5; 86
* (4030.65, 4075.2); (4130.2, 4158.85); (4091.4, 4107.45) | 2.6 angstrom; 88.8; 73.3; 86.2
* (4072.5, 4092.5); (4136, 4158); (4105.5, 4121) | 2.5 angstrom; 85.8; 71.5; 85.3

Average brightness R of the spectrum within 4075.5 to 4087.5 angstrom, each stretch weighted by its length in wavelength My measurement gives 87.3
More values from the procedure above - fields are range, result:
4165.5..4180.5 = 85.1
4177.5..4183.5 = 88.7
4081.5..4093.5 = 78.7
